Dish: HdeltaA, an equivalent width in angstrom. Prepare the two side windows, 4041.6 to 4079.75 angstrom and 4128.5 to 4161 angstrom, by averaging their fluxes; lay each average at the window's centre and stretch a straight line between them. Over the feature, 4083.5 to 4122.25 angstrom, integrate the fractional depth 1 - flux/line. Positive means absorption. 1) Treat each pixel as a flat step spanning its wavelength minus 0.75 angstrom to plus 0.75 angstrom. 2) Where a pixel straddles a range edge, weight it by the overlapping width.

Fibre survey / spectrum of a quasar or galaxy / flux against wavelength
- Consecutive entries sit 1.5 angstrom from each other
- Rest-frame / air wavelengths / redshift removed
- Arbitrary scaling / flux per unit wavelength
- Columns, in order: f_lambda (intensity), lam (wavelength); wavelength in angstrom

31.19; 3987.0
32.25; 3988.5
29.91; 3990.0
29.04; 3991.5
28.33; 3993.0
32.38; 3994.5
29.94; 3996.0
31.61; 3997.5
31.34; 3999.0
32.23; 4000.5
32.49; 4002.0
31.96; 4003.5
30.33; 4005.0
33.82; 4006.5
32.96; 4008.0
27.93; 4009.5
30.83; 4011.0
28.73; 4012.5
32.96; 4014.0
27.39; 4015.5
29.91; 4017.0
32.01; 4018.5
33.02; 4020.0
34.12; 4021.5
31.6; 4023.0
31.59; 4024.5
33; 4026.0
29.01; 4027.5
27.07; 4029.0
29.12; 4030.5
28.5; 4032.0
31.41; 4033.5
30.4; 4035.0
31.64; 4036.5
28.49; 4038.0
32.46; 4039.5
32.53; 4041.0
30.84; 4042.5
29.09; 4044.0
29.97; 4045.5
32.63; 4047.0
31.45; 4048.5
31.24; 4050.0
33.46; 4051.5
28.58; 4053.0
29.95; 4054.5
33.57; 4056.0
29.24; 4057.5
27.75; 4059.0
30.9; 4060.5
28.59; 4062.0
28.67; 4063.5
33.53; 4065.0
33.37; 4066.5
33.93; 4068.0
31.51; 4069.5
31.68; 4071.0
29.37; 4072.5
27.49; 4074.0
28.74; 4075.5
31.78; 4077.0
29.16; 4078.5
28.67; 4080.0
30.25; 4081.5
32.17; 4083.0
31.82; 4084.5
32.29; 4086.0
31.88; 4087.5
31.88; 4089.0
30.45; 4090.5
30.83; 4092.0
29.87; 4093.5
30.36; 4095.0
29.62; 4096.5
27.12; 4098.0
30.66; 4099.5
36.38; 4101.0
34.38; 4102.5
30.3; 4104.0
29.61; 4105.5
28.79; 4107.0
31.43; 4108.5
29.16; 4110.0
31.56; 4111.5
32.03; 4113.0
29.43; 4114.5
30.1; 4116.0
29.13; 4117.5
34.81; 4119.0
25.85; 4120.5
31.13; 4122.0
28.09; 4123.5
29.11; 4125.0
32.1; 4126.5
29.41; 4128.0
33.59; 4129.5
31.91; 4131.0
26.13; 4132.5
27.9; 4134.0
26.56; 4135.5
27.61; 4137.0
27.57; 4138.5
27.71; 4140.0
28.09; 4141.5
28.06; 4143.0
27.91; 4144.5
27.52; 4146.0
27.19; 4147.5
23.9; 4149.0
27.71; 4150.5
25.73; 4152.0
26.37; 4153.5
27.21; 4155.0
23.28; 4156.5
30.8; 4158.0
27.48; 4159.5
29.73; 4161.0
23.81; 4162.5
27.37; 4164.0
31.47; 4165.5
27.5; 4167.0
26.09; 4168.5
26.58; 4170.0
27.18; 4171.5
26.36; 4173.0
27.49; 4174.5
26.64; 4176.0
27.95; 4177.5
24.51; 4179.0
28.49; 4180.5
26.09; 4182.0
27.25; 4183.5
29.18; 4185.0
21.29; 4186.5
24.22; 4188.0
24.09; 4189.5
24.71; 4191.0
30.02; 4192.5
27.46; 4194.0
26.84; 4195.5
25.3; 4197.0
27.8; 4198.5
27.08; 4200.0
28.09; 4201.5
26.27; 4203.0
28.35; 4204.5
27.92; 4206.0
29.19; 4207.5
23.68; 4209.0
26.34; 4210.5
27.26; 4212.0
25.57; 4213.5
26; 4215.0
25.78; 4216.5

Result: -2.2 angstrom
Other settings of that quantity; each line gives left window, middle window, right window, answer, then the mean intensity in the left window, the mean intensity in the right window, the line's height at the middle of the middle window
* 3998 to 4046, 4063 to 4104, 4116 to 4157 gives -2.1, 30.9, 28.3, 29.5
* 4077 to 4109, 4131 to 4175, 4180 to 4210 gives 1.7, 30.9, 26.6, 28.4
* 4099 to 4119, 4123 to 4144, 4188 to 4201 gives 0.7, 31.1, 26.5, 29.8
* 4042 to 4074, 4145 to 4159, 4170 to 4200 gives 0.5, 30.8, 26.5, 27.6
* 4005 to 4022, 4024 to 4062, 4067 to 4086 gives 0.5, 31.2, 30.7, 30.9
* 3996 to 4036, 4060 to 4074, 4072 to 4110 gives -0.2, 31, 30.6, 30.7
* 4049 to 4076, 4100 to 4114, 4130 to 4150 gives -1.2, 30.7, 27.6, 28.9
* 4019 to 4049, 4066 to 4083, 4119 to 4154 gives -0.4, 30.9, 28.3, 29.9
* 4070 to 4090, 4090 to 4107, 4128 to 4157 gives -0.6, 30.6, 27.6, 29.7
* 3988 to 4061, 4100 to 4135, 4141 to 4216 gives -2.6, 30.8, 26.8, 28.4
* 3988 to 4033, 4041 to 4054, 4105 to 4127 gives -0.2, 30.8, 30.1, 30.6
